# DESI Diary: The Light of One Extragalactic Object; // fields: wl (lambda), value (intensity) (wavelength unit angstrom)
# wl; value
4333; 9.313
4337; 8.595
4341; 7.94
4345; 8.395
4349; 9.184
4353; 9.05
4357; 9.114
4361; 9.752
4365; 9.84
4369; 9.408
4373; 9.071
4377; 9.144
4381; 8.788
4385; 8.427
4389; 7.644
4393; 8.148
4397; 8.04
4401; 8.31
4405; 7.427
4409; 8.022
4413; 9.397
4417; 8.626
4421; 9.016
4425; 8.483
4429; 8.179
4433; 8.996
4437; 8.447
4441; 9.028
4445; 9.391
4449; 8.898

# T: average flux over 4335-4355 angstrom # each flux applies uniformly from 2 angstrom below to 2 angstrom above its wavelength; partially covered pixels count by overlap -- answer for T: 8.63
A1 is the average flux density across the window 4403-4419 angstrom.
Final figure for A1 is 8.37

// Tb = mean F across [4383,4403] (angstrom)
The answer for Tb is 8.11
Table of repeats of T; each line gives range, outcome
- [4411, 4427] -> 8.88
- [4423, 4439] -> 8.53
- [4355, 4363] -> 9.43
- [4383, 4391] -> 8.04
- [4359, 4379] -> 9.44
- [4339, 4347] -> 8.17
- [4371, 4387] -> 8.86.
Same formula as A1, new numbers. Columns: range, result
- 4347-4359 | 9.12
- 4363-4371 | 9.62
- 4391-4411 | 7.99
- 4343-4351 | 8.79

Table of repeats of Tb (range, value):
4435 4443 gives 8.74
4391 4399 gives 8.09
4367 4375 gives 9.24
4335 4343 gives 8.27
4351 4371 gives 9.43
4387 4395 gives 7.9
